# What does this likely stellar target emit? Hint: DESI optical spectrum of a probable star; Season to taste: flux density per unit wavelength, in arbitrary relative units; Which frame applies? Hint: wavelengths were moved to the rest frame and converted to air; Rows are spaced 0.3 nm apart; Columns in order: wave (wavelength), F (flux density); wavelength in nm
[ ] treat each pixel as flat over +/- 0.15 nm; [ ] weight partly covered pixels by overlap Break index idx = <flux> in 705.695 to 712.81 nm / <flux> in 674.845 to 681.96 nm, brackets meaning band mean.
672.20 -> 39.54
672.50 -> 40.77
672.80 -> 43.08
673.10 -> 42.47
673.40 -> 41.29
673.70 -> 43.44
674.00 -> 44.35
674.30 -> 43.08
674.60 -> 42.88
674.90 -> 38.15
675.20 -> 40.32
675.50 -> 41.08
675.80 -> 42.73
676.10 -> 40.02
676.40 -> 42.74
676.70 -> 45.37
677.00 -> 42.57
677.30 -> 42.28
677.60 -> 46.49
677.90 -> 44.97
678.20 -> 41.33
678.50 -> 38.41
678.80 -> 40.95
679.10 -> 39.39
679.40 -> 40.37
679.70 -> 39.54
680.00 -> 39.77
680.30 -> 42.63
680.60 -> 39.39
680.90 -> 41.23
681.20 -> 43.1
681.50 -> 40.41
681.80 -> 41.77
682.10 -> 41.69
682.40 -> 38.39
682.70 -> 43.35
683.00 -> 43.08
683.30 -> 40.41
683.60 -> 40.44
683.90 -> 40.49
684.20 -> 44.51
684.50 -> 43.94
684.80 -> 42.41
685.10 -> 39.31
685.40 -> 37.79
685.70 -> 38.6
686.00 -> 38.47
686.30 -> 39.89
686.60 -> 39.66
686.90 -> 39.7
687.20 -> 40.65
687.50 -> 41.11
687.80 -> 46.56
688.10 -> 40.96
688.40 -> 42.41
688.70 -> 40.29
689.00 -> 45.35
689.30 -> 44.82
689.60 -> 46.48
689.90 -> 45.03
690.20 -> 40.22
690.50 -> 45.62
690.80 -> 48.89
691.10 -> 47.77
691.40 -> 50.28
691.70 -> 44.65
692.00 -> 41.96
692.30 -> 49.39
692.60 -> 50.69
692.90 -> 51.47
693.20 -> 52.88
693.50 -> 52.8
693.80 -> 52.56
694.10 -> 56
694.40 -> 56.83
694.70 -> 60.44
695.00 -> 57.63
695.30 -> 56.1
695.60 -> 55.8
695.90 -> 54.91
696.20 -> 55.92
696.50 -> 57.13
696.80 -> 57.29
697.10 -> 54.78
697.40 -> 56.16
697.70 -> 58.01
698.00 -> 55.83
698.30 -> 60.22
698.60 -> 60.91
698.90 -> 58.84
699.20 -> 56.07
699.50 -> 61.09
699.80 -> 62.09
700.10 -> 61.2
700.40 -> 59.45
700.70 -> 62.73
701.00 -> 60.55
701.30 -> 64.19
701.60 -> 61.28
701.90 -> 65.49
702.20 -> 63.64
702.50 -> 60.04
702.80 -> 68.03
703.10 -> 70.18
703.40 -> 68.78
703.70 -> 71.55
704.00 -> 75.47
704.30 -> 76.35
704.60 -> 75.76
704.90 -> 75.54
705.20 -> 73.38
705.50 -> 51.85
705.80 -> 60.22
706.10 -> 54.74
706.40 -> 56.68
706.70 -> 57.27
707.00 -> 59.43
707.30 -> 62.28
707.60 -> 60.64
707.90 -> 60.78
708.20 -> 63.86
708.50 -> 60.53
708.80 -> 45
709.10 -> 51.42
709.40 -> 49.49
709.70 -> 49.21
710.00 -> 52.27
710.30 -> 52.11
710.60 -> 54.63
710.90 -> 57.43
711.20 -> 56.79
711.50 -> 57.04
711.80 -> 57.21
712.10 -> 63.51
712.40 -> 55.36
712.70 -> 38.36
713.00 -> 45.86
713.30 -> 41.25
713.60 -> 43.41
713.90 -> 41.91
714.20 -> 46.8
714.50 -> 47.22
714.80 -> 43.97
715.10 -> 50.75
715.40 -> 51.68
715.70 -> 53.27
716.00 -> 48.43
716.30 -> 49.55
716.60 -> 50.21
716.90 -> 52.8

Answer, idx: 1.34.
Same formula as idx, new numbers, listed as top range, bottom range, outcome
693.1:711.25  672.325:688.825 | 1.44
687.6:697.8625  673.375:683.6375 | 1.21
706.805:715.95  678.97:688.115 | 1.28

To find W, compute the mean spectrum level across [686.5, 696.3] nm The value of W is 48.4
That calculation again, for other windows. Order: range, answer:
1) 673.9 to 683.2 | 41.7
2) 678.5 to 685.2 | 41.2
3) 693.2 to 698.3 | 56.2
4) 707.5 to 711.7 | 55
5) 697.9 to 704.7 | 64.3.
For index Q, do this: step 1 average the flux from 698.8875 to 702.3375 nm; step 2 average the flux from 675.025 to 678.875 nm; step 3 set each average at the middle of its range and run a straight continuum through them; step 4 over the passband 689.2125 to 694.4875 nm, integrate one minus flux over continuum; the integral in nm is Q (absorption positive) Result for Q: 0.55 nm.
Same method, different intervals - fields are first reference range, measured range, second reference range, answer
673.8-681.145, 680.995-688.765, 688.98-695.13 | 0.78 nm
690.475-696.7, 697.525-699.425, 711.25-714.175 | -0.24 nm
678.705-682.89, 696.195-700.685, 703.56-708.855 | -0.14 nm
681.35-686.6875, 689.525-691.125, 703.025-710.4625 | 0.04 nm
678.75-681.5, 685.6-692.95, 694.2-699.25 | 0.87 nm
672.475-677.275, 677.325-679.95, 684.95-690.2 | 0.04 nm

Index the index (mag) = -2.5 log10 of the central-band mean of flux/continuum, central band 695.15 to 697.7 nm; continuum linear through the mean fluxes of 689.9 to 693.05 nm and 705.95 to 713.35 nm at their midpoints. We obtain -0.15 mag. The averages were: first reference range 47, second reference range 54.7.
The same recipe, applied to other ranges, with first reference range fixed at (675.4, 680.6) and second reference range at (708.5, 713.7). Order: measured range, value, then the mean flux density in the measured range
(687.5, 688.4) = 0.039 mag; 43.1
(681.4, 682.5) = 0.058 mag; 40.7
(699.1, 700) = -0.240 mag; 60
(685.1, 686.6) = 0.137 mag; 38.8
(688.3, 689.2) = 0.052 mag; 42.8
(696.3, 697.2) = -0.192 mag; 56.5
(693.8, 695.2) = -0.220 mag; 57.1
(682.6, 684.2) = 0.040 mag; 41.8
